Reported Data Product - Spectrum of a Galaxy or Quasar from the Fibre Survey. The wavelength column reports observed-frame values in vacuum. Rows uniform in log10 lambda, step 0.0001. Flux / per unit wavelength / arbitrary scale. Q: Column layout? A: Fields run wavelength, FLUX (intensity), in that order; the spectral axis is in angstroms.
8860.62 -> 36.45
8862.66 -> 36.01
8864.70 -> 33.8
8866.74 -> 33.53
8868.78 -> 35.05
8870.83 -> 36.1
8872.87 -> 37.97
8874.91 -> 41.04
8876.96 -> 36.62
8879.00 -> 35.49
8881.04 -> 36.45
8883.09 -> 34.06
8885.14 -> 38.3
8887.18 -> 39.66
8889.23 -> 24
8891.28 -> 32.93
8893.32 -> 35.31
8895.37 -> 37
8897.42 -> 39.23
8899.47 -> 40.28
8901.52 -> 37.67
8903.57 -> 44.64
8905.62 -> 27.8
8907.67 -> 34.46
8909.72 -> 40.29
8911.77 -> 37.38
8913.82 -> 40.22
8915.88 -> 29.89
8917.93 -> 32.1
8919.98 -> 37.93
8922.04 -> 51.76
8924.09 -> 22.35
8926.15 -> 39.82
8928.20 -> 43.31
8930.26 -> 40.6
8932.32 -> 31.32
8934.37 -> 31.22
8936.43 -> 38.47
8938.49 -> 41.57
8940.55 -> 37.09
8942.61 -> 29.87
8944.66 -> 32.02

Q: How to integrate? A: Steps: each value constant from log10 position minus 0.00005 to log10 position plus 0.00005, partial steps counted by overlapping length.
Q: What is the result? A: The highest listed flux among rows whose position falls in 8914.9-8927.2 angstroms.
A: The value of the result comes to 51.76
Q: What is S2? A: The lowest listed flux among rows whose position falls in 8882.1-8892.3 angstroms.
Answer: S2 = 24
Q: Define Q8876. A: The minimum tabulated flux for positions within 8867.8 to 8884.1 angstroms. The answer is 34.06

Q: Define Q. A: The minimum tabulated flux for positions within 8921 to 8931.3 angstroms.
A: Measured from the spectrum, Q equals 22.35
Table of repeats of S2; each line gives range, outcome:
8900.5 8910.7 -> 27.8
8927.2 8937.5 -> 31.22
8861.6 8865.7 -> 33.8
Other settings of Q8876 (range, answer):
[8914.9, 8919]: 29.89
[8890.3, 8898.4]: 32.93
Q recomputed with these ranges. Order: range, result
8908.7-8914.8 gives 37.38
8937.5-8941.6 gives 37.09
